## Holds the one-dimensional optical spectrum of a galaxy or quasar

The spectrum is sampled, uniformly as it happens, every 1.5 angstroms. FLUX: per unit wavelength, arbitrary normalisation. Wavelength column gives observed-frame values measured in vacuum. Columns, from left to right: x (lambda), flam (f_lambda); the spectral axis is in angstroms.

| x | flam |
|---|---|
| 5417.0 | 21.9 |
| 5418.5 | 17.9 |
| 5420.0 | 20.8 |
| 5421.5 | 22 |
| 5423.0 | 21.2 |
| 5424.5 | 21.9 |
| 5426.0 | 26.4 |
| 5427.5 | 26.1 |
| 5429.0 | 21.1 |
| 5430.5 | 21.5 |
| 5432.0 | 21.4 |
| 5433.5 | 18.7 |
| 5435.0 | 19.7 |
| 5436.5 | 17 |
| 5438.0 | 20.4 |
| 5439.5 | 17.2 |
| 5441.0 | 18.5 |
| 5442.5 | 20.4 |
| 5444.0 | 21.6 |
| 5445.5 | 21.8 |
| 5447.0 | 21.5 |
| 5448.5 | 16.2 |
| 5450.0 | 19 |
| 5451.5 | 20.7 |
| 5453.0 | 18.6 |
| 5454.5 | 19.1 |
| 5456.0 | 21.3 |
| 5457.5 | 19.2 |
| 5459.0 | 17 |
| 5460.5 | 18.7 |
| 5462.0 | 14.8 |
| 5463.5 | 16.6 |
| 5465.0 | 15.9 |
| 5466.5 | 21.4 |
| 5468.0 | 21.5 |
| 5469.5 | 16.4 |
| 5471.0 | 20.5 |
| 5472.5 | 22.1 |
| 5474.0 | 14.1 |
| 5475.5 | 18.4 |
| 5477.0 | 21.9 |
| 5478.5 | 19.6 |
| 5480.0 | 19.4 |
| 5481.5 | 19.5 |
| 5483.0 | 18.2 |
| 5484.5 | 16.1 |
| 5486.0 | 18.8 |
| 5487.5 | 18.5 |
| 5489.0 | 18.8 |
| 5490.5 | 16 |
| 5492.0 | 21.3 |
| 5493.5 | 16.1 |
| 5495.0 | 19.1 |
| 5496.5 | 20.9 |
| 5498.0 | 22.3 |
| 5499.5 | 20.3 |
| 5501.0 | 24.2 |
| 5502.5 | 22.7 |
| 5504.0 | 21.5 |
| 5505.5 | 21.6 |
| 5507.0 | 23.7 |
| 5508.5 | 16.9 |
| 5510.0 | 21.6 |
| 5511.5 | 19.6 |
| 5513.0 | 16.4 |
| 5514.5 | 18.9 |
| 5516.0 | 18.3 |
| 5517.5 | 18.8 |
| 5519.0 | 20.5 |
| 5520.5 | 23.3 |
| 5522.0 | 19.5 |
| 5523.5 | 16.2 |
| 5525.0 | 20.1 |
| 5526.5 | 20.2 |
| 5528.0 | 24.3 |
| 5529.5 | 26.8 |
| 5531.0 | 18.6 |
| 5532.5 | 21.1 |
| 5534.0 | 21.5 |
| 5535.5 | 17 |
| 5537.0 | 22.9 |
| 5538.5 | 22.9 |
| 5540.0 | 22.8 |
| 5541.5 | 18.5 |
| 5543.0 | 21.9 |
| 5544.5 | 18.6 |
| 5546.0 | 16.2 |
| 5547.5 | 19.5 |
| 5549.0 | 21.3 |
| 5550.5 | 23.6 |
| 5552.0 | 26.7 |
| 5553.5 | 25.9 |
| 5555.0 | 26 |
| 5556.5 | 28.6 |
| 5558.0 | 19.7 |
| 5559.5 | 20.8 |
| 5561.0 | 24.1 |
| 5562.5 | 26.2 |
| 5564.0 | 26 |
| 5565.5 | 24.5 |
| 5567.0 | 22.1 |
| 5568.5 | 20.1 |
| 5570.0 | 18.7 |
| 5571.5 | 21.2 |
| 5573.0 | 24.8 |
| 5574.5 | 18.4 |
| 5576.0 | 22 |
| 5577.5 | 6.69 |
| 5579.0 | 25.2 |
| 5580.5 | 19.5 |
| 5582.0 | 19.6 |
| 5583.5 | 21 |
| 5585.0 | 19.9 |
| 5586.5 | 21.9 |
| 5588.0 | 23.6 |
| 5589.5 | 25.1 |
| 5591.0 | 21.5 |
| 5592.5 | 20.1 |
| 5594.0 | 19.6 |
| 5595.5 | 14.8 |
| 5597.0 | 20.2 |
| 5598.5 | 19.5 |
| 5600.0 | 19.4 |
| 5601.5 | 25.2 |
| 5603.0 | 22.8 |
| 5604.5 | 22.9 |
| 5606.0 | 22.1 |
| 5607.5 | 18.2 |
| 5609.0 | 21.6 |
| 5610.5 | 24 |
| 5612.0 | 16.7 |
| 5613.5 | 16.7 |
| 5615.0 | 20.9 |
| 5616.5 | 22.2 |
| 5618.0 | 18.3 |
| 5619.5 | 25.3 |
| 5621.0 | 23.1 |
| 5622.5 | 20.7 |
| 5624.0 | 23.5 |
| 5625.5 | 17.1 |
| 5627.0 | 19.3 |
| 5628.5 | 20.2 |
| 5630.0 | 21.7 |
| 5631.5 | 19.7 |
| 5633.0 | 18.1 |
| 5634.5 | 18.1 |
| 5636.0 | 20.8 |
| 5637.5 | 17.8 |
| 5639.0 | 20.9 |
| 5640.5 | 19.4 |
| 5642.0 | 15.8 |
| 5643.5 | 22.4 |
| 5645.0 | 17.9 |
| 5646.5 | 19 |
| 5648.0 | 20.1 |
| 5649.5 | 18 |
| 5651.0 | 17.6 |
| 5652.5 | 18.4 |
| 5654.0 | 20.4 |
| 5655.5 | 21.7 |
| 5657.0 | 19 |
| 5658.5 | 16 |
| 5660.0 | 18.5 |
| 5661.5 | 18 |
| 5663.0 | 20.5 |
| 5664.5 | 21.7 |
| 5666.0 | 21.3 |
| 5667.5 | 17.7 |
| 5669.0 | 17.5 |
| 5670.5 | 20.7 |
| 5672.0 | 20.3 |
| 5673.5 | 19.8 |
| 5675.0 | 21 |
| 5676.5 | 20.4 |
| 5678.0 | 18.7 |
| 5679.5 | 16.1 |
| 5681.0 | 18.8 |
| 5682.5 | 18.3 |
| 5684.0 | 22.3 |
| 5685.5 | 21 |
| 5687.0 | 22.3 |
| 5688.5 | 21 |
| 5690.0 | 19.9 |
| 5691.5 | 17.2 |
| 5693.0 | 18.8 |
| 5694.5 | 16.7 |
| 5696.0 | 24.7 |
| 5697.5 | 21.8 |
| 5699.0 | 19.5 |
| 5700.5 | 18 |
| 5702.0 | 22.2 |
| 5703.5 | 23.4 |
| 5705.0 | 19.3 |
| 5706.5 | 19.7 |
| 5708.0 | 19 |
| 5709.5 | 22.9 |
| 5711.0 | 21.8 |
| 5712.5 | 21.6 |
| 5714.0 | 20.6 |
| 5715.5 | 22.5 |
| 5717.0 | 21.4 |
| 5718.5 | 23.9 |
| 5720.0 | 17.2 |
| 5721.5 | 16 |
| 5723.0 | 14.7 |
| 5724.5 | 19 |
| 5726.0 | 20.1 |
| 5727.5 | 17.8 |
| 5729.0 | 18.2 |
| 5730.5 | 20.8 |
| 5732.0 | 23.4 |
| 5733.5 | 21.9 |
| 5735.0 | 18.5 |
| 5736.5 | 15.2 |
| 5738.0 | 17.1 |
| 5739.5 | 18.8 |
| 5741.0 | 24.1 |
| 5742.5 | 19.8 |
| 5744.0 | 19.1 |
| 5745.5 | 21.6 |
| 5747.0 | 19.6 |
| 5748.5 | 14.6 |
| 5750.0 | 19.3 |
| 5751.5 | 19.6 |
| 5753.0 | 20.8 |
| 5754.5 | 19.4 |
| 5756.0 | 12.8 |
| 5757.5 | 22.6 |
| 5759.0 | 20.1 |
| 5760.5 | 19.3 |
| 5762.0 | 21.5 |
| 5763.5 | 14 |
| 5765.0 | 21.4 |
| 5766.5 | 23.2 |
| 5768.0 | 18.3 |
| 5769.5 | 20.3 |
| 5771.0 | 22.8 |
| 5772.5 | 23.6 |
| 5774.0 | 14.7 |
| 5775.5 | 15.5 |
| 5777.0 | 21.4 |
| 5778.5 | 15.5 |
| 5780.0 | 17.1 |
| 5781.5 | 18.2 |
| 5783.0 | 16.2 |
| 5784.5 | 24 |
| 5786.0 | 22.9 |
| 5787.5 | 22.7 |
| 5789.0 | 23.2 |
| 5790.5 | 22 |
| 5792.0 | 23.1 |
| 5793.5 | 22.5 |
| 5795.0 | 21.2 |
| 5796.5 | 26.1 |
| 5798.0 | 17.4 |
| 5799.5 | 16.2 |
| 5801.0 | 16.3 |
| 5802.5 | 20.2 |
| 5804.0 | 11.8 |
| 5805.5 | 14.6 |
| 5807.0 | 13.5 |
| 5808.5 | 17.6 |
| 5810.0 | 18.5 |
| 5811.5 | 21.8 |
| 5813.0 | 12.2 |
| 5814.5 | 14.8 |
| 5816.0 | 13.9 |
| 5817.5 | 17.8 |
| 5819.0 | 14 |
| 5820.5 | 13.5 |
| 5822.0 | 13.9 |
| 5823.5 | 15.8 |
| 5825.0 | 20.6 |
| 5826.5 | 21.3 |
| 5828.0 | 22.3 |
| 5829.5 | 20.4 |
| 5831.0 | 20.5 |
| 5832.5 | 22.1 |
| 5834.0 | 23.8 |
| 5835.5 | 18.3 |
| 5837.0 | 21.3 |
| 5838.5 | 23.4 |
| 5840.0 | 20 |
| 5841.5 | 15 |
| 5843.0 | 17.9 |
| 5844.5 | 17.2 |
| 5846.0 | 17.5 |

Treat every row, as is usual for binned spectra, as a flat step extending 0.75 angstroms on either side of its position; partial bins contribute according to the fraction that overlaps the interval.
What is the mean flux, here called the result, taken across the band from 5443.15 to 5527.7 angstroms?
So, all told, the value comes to 19.4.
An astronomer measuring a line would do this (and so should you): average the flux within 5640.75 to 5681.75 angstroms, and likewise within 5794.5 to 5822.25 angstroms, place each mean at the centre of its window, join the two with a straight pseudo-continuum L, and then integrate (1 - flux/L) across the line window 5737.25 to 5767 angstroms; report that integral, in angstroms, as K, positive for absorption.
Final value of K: -3.1 angstroms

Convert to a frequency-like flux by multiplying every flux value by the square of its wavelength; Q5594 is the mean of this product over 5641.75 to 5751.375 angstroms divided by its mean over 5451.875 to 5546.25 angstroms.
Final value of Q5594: 1.1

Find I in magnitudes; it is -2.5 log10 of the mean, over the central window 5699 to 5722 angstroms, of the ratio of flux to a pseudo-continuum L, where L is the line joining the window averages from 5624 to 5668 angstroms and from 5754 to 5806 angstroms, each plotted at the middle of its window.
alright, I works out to -0.07 mag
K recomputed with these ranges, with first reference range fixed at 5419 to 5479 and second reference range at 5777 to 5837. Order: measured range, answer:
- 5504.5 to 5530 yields -1.0 angstroms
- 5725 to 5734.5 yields -0.7 angstroms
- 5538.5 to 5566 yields -4.7 angstroms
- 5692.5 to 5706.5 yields -1.0 angstroms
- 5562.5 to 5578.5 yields -1.1 angstroms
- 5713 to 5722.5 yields -0.6 angstroms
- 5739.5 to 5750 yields -0.4 angstroms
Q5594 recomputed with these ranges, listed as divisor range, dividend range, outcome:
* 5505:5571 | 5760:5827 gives 0.95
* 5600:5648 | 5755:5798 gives 1.04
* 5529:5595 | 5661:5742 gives 0.97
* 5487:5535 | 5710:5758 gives 1.04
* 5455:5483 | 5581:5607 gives 1.17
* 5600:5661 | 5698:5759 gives 1.02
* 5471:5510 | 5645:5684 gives 1.04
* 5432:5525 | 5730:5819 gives 1.09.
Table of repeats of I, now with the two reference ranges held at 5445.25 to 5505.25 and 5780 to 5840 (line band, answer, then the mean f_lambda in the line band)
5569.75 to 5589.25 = -0.066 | 20.4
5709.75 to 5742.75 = -0.042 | 19.8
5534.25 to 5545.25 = -0.082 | 20.7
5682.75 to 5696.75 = -0.071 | 20.4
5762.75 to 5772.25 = -0.066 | 20.2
